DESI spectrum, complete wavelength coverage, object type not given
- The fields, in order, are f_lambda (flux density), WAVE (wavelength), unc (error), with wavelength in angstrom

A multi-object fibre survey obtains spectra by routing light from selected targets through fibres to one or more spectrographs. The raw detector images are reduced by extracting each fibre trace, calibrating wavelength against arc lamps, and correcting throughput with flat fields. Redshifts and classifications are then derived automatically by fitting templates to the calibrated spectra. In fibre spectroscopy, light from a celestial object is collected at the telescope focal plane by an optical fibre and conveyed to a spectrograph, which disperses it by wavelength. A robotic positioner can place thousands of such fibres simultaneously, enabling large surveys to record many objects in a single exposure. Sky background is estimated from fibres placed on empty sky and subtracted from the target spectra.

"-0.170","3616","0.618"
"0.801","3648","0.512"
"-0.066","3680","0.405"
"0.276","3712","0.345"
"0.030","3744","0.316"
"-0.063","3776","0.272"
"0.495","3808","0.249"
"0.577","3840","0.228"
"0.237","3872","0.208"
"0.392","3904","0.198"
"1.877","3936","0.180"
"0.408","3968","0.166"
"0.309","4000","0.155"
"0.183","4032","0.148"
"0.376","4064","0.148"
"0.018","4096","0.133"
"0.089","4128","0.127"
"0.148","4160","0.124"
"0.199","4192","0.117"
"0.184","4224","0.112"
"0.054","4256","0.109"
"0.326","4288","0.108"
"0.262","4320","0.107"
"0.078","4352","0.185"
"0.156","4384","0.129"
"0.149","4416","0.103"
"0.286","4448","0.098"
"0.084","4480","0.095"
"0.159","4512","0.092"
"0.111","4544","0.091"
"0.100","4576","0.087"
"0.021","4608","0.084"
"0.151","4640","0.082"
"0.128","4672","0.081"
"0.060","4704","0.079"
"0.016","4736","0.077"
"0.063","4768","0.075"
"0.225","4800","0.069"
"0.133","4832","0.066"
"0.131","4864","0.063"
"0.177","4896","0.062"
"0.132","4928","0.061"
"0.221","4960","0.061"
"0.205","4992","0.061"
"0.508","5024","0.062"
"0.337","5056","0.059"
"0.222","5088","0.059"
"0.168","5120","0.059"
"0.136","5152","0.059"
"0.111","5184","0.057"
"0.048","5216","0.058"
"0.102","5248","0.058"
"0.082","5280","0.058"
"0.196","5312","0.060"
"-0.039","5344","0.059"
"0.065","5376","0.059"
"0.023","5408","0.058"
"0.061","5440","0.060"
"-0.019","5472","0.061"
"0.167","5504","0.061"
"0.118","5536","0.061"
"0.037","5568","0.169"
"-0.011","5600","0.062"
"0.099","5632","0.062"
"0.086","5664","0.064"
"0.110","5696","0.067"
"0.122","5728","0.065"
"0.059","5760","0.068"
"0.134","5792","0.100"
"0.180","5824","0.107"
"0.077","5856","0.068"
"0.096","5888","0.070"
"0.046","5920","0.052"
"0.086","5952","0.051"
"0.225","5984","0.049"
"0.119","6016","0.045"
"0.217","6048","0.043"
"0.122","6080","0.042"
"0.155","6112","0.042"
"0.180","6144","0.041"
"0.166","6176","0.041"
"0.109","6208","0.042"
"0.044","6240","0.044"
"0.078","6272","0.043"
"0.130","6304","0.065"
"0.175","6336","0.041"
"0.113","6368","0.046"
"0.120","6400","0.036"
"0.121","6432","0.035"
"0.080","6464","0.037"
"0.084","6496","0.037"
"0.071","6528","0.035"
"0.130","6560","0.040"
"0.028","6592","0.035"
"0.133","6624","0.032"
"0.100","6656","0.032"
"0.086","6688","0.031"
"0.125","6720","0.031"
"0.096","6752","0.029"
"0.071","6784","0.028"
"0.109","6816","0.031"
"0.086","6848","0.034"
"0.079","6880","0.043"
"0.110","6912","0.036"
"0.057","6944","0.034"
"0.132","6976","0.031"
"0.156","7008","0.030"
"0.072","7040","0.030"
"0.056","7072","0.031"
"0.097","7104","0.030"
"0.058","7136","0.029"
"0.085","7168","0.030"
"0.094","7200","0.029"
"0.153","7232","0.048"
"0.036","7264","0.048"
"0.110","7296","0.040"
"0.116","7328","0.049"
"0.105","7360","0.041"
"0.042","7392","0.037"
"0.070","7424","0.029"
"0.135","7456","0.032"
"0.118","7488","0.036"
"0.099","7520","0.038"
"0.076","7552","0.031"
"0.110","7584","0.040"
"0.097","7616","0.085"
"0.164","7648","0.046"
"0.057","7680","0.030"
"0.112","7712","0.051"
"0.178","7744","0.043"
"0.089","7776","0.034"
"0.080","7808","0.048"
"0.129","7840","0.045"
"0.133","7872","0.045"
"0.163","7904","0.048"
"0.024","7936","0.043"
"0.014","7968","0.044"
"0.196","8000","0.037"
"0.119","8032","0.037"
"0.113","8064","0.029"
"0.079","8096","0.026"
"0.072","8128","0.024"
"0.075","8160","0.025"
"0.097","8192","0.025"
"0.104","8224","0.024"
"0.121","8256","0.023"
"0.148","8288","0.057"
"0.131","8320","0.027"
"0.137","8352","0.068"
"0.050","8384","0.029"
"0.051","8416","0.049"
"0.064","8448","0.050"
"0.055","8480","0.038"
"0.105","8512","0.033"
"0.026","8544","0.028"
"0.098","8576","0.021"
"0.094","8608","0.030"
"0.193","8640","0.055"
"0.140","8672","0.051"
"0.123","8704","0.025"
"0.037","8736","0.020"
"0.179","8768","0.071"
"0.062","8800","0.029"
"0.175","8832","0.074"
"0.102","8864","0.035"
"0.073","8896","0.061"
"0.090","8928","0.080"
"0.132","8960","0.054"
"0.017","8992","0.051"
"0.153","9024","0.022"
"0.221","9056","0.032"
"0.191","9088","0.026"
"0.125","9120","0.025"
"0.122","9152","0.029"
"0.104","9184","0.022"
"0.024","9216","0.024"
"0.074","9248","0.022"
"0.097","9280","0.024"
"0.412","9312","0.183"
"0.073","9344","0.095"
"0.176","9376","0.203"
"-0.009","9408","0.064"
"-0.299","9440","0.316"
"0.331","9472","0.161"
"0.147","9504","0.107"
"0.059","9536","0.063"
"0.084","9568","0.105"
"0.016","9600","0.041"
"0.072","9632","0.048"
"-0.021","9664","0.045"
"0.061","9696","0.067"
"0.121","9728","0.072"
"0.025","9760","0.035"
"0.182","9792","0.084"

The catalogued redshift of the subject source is 2.24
